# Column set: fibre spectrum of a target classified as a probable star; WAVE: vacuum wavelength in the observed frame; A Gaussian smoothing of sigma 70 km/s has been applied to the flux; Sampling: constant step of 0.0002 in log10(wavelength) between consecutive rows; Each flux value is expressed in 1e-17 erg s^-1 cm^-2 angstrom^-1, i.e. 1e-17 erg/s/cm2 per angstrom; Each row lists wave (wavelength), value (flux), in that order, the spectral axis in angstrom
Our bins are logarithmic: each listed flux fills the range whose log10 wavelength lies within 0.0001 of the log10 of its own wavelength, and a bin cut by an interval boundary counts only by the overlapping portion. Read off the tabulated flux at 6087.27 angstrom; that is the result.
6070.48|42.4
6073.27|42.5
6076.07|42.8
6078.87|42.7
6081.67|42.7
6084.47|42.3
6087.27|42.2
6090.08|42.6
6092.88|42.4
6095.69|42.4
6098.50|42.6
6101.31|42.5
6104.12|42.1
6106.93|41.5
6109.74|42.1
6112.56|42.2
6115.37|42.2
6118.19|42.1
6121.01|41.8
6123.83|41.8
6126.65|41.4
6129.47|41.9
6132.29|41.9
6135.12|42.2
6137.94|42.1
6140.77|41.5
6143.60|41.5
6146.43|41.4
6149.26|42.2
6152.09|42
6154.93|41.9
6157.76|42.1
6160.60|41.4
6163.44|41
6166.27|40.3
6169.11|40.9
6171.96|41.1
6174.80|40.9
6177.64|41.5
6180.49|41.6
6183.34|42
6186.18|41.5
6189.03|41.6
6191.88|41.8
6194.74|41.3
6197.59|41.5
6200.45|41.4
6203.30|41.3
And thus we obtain 42.2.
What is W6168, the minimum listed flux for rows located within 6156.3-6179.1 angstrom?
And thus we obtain 40.3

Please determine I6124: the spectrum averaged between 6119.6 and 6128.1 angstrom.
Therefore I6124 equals 41.7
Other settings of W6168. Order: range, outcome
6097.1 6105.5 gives 42.1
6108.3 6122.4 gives 41.8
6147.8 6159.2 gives 41.9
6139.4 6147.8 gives 41.4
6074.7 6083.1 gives 42.7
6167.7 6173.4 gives 40.9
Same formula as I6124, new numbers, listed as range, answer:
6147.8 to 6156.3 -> 42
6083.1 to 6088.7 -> 42.2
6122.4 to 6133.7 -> 41.8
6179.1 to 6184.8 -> 41.8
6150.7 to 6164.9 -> 41.7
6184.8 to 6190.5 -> 41.6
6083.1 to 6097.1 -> 42.4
